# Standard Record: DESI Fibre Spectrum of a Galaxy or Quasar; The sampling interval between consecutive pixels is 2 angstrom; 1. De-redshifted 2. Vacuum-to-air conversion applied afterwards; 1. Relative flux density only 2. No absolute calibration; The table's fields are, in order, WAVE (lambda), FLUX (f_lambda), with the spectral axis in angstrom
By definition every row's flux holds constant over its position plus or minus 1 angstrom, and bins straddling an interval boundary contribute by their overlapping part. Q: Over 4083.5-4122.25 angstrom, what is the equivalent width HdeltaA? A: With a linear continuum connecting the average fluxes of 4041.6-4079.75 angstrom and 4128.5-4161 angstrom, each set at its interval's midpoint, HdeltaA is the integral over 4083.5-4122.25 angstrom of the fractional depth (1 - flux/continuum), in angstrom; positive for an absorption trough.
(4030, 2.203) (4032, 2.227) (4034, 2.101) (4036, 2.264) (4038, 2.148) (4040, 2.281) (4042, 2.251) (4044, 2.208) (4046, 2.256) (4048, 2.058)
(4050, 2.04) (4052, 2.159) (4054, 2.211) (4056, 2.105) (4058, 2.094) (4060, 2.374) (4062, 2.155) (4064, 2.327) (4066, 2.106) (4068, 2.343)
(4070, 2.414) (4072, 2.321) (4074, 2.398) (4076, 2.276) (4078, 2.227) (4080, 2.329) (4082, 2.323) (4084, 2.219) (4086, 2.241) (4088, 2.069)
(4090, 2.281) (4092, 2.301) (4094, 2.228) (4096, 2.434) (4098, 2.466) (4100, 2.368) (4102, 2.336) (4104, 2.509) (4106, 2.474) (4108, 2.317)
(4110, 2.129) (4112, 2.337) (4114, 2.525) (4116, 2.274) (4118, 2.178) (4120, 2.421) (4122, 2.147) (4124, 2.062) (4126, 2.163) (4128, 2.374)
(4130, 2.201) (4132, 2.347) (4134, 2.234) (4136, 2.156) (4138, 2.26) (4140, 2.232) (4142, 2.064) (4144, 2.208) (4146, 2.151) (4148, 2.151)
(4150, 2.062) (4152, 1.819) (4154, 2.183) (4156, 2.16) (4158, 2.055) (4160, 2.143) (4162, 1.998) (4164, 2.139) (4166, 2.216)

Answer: -2.2 angstrom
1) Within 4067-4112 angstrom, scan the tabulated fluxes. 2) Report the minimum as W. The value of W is 2.069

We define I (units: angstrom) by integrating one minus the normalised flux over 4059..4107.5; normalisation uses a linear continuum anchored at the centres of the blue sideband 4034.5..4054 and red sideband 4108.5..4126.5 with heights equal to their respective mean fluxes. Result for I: -2.0 angstrom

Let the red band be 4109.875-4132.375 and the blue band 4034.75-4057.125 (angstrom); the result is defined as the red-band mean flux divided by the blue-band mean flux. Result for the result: 1.0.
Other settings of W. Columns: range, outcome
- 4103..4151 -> 2.062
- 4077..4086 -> 2.219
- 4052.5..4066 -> 2.094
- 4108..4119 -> 2.129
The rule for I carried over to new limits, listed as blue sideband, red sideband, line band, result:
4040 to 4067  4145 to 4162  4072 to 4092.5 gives -1.1 angstrom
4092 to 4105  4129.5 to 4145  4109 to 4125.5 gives 0.3 angstrom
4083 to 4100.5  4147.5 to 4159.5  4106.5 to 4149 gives -1.5 angstrom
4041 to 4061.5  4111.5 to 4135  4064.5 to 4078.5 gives -0.6 angstrom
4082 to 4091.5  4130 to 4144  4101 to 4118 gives -1.0 angstrom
